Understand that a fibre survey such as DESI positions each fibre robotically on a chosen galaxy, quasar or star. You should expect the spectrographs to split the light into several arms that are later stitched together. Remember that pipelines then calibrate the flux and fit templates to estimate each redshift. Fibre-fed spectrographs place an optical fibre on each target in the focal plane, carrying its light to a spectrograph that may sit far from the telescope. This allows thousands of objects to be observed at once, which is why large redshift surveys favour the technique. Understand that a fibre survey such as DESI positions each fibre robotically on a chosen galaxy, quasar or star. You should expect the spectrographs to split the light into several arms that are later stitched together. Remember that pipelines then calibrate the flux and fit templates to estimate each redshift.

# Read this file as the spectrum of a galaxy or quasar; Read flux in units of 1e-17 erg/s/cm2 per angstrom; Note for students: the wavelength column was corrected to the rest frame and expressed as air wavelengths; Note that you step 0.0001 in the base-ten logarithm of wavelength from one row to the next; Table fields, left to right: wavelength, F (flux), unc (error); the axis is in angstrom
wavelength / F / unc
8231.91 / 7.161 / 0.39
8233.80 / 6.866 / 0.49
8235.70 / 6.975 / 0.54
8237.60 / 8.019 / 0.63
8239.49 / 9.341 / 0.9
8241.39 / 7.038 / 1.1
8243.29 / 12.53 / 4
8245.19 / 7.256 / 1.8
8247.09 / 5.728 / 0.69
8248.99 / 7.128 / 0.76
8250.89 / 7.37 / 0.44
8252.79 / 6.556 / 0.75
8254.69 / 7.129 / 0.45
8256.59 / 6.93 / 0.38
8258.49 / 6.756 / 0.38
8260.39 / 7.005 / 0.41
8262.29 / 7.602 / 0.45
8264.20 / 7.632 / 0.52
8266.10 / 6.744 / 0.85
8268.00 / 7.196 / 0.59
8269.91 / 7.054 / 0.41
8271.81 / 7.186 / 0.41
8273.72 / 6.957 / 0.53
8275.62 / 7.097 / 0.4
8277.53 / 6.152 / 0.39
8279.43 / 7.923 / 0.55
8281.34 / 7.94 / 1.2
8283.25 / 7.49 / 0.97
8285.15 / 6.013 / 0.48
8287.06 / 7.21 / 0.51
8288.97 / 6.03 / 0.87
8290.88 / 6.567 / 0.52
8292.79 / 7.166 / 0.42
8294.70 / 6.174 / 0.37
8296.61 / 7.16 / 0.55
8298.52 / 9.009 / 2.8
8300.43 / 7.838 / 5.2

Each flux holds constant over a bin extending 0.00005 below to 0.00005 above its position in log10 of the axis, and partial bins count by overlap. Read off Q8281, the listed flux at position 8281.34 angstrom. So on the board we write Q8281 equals 7.94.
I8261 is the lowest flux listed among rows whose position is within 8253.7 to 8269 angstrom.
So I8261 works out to 6.744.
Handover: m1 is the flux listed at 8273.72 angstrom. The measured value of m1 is 6.957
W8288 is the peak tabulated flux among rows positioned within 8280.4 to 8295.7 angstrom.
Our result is 7.94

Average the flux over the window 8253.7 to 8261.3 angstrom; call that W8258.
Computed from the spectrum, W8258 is 6.96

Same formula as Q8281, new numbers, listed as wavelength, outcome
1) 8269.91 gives 7.054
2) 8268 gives 7.196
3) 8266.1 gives 6.744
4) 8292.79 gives 7.166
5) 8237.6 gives 8.019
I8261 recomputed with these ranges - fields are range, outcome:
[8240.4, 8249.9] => 5.728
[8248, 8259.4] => 6.556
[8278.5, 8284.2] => 7.49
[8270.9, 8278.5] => 6.152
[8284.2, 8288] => 6.013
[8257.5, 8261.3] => 6.756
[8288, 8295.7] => 6.03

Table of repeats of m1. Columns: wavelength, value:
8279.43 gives 7.923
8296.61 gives 7.16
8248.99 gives 7.128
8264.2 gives 7.632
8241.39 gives 7.038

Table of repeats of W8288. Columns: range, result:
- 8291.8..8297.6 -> 7.166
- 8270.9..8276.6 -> 7.186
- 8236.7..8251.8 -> 12.53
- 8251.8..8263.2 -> 7.602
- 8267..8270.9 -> 7.196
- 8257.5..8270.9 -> 7.632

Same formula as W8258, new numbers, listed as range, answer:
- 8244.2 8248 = 6.56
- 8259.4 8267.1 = 7.25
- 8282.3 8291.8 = 6.66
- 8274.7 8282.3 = 7.27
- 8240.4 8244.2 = 9.74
